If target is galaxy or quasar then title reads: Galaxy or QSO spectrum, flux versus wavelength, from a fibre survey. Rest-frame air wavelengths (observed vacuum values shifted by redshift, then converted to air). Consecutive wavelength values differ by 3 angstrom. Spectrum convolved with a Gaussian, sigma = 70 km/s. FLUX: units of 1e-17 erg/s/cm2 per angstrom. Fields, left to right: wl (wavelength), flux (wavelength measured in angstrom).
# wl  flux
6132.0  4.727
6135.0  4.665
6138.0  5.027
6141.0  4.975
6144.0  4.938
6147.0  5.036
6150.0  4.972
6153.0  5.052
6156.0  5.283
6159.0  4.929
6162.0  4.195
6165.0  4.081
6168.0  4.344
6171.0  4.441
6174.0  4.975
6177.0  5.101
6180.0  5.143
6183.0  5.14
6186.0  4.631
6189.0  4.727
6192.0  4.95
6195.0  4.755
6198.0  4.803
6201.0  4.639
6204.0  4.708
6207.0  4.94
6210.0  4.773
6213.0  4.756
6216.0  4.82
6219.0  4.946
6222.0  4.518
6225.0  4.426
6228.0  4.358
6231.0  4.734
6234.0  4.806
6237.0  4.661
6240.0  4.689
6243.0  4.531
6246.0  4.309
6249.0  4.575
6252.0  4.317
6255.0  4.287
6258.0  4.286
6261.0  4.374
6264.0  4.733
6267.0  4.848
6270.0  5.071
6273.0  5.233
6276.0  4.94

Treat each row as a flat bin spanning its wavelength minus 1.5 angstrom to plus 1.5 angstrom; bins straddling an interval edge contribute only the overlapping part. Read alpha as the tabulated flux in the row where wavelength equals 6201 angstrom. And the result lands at 4.639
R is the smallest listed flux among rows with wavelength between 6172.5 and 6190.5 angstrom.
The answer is 4.631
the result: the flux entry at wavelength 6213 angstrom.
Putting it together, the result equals 4.756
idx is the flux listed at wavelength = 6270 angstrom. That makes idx 5.071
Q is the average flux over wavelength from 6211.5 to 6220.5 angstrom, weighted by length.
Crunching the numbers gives 4.84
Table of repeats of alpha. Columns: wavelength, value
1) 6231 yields 4.734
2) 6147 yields 5.036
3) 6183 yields 5.14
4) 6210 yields 4.773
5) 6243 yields 4.531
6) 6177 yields 5.101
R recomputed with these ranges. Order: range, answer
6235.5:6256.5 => 4.287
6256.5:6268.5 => 4.286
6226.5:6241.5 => 4.358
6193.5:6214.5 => 4.639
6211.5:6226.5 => 4.426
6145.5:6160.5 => 4.929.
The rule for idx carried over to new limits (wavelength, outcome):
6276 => 4.94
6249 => 4.575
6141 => 4.975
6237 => 4.661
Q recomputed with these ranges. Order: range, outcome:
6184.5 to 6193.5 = 4.77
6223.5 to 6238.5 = 4.6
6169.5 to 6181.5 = 4.92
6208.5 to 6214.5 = 4.76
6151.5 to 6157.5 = 5.17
